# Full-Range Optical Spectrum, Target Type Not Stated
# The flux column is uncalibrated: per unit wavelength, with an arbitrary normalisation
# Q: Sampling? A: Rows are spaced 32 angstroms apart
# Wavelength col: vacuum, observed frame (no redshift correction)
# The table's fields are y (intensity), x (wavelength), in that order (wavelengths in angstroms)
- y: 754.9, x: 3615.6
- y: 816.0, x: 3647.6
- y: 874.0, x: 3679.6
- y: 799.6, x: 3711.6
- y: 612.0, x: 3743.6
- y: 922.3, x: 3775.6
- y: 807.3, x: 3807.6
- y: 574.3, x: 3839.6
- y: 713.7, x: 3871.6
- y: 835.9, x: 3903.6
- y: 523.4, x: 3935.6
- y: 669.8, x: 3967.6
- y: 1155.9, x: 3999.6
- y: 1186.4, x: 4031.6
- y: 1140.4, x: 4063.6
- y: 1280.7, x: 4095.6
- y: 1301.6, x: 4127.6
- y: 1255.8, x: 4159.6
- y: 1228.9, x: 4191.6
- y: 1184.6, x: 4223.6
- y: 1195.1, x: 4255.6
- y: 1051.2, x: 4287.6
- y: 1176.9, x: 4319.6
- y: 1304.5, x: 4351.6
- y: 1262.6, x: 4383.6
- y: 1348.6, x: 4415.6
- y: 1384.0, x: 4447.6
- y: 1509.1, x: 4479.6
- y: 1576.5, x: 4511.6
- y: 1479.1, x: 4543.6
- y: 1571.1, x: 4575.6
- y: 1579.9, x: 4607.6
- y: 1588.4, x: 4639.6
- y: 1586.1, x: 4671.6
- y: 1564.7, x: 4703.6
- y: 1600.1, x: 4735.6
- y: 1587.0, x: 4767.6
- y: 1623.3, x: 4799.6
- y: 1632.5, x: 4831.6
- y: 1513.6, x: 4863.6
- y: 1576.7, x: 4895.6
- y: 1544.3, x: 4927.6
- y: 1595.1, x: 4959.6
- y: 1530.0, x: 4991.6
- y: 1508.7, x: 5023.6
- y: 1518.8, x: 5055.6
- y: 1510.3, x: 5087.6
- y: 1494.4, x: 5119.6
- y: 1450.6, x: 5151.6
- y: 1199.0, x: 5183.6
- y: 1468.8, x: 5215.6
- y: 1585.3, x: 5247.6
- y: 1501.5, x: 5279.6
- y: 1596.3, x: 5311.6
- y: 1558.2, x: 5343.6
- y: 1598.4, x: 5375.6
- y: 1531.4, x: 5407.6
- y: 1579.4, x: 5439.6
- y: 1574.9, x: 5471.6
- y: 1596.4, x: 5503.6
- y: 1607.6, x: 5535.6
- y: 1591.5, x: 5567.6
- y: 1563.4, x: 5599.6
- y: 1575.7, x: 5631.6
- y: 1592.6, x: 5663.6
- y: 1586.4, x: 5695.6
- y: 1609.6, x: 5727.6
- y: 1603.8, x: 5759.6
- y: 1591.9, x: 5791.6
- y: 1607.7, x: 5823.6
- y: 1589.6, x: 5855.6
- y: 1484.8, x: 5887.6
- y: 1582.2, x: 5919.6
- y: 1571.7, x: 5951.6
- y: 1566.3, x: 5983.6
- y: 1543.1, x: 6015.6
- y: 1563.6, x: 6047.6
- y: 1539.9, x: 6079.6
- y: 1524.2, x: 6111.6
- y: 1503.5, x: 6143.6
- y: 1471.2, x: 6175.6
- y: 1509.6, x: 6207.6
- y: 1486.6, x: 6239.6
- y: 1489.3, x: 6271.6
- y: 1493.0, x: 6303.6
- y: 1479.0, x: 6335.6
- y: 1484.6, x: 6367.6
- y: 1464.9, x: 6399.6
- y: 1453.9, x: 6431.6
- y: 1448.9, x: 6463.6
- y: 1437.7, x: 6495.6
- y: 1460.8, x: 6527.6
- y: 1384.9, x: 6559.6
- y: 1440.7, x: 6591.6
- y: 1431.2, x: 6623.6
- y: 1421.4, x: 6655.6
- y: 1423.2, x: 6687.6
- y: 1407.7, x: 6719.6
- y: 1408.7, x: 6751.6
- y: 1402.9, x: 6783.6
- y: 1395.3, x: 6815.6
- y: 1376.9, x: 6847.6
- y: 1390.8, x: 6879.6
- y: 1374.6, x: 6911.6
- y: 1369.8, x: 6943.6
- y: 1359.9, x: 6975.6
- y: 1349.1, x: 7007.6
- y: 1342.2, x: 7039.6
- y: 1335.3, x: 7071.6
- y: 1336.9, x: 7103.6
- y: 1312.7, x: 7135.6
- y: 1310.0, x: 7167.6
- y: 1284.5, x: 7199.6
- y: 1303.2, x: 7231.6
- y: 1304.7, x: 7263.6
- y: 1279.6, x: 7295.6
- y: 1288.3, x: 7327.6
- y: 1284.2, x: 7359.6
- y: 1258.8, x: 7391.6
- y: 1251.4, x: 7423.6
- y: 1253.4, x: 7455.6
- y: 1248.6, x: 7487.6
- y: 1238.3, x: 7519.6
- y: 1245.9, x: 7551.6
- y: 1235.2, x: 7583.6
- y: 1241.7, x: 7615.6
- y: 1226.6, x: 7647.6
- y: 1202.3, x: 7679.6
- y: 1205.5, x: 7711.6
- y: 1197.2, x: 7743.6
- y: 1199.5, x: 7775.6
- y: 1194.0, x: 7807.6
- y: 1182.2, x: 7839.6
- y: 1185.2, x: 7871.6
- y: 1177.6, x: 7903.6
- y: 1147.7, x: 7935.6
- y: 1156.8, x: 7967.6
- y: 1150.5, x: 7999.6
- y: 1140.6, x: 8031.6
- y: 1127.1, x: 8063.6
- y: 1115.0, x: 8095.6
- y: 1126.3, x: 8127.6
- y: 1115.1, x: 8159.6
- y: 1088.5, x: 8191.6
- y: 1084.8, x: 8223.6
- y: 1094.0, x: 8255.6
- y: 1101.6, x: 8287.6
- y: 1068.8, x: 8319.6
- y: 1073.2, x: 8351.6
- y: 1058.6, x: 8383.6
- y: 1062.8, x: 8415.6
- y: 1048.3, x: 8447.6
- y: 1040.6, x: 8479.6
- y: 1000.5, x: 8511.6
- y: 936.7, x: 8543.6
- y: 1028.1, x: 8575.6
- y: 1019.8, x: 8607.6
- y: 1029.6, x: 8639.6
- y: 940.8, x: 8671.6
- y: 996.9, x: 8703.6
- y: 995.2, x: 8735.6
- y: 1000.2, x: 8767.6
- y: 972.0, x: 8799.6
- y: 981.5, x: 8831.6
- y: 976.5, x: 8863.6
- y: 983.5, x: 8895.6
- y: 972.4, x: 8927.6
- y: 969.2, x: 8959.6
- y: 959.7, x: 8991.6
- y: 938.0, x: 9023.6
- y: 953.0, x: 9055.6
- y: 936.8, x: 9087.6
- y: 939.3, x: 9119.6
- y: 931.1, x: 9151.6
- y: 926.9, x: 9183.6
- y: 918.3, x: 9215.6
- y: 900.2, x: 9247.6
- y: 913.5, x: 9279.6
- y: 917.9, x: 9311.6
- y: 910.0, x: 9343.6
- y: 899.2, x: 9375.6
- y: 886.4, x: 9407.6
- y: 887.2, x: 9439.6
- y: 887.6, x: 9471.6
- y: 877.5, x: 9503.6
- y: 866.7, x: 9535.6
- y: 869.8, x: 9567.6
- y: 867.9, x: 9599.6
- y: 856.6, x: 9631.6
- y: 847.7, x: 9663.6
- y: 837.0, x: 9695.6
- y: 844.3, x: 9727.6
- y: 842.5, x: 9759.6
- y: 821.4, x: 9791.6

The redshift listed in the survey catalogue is 0.00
